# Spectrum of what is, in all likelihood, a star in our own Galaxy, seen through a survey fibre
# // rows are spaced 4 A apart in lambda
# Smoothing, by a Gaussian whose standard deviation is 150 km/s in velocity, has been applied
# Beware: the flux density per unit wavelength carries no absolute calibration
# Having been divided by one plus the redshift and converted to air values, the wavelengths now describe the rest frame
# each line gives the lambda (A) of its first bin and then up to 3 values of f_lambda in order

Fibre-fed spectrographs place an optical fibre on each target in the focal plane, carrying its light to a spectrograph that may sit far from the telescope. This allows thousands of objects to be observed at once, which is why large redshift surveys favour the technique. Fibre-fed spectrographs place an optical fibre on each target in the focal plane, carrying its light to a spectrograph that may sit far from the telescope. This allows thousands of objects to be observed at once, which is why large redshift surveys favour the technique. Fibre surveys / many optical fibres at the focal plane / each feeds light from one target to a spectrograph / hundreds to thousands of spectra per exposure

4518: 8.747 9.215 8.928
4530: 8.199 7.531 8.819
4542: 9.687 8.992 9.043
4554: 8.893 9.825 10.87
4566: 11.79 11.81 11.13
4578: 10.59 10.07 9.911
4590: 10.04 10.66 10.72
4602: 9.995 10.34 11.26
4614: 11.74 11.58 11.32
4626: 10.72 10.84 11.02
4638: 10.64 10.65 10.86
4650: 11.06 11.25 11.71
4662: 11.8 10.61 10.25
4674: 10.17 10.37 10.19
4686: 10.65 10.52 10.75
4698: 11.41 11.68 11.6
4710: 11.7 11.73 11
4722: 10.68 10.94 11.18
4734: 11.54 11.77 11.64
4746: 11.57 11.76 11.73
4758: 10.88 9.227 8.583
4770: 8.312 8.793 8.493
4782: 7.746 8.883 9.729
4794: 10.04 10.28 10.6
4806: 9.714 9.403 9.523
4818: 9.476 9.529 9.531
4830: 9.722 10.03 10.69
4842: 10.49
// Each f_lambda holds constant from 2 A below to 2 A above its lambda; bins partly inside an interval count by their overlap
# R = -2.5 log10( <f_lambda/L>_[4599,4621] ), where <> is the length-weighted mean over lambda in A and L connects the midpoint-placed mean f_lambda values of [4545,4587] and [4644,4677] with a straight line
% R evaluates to -0.04 mag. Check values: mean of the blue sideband 10.3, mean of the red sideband 10.9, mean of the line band 11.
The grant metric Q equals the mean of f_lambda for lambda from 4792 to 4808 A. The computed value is 10.2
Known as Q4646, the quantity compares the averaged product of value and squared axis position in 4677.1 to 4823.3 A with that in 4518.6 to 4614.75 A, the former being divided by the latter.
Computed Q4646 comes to 1.12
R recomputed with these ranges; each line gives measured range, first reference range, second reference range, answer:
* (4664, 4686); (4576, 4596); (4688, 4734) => 0.06 mag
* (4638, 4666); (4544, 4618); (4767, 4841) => -0.10 mag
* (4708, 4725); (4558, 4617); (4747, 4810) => -0.13 mag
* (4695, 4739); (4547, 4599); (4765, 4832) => -0.17 mag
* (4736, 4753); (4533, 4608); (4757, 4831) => -0.22 mag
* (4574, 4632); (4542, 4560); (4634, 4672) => -0.06 mag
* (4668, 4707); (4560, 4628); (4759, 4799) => -0.09 mag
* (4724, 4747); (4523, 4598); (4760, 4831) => -0.21 mag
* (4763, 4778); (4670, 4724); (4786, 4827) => 0.18 mag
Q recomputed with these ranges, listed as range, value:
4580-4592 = 10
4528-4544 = 8.56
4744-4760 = 11.5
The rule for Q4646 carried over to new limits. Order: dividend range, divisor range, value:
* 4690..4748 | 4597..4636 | 1.08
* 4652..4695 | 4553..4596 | 1.06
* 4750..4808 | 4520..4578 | 1.09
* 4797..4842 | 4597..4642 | 0.99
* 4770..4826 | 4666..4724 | 0.90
